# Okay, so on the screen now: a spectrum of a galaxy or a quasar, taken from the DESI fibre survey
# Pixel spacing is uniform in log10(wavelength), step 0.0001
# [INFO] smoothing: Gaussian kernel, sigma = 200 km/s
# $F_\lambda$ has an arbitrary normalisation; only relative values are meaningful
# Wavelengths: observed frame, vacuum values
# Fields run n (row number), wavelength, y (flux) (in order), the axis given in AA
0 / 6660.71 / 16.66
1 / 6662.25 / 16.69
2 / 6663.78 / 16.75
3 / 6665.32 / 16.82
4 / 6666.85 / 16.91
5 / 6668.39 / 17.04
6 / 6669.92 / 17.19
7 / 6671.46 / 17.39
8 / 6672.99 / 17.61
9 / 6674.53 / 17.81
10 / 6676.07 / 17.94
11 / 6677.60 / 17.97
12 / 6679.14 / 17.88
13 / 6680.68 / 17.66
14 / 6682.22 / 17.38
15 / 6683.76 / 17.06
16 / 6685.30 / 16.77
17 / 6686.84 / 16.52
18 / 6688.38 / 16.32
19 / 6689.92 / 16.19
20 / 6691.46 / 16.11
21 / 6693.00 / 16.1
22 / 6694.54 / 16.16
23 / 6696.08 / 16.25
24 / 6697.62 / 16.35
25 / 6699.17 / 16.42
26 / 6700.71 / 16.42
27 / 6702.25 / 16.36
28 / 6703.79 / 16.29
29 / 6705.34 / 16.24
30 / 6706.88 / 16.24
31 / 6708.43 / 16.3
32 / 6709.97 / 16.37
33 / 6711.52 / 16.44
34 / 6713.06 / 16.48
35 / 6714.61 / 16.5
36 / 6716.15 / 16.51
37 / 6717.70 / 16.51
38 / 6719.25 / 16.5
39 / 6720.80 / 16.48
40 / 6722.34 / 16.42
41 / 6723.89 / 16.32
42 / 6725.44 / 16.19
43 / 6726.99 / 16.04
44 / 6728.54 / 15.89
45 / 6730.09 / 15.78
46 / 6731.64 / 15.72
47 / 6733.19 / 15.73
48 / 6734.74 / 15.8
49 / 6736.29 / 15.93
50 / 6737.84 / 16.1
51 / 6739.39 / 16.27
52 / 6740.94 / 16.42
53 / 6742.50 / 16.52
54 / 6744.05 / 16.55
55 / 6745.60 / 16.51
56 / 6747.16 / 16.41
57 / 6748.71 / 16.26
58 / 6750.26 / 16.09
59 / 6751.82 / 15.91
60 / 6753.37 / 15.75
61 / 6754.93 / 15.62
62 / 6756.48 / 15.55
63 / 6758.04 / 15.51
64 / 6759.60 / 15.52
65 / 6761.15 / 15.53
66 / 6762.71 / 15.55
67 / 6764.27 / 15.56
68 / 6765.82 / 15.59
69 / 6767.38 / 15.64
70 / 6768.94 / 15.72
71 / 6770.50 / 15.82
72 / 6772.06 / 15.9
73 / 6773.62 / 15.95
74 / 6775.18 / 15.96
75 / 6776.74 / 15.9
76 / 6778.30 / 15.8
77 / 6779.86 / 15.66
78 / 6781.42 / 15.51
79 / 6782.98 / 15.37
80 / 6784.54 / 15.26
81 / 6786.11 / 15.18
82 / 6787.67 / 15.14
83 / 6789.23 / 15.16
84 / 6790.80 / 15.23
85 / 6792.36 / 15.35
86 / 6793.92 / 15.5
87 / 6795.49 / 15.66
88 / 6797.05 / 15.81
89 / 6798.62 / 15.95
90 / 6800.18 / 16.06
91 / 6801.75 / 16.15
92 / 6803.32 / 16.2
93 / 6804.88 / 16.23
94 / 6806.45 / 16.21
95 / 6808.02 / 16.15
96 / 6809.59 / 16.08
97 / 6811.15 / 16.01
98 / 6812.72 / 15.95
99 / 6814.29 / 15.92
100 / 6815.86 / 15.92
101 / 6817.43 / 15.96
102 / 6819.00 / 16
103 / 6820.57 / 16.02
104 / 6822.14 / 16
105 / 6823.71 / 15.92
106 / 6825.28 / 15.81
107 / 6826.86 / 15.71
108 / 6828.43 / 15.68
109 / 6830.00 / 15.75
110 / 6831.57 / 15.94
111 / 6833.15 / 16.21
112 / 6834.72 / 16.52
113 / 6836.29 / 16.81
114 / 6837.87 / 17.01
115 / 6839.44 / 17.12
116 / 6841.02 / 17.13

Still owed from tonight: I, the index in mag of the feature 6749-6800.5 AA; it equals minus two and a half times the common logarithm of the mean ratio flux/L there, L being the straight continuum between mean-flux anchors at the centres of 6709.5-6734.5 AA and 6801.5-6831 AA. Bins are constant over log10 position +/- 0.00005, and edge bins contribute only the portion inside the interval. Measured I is 0.03 mag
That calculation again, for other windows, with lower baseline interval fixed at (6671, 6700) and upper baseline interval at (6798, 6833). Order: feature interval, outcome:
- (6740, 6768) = 0.03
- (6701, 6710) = 0.03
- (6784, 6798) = 0.05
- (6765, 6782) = 0.04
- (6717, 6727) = 0.02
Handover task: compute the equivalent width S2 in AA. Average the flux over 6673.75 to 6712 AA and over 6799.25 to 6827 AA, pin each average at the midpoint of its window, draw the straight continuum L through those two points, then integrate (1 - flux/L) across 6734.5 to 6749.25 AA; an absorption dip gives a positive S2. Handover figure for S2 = 0.12 AA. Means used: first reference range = 16.7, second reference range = 16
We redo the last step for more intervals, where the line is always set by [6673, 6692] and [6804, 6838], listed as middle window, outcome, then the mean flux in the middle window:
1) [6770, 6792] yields 1.1 AA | 15.6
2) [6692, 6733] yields 1.6 AA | 16.3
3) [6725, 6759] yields 1.4 AA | 16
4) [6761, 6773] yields 0.6 AA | 15.7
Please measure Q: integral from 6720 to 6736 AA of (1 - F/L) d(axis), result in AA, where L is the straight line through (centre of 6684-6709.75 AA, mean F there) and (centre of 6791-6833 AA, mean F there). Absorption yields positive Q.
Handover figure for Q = 0.18 AA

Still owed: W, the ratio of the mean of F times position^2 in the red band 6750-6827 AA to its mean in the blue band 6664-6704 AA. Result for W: 1.0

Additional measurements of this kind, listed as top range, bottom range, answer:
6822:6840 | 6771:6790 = 1.06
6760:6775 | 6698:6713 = 0.98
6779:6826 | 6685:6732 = 1.00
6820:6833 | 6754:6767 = 1.04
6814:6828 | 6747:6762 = 1.03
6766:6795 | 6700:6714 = 0.97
